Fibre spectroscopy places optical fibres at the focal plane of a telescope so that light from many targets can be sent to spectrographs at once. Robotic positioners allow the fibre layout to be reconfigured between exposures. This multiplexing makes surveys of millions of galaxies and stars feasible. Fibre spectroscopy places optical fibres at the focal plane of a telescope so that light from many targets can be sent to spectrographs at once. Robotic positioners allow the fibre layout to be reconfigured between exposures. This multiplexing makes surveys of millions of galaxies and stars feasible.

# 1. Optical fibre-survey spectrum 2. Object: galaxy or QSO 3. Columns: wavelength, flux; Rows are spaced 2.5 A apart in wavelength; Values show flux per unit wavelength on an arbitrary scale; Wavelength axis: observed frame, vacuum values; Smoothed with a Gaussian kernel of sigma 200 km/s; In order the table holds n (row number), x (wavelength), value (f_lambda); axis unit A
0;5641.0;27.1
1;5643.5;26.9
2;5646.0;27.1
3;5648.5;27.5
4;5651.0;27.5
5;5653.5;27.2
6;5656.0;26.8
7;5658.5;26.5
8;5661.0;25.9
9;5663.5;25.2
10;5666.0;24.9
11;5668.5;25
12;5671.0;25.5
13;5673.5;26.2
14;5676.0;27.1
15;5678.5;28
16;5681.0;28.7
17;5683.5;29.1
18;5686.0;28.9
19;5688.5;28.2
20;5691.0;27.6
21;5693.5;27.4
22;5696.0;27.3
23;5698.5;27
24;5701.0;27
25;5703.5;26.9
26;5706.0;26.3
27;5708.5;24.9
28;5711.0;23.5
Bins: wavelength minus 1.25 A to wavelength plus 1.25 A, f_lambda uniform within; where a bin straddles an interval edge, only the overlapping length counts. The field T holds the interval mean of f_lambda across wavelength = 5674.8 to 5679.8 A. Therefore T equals 27.6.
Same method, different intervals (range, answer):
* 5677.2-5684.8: 28.6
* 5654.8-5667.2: 25.9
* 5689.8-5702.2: 27.3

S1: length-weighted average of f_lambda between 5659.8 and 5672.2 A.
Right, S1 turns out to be 25.3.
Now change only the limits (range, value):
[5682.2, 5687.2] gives 29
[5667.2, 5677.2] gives 25.9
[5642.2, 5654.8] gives 27.2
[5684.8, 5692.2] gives 28.2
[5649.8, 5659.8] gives 27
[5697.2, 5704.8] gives 27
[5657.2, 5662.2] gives 26.2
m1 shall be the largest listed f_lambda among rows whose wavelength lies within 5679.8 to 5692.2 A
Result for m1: 29.1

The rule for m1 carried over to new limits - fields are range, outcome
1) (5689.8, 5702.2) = 27.6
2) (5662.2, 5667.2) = 25.2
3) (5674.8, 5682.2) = 28.7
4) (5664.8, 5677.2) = 27.1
